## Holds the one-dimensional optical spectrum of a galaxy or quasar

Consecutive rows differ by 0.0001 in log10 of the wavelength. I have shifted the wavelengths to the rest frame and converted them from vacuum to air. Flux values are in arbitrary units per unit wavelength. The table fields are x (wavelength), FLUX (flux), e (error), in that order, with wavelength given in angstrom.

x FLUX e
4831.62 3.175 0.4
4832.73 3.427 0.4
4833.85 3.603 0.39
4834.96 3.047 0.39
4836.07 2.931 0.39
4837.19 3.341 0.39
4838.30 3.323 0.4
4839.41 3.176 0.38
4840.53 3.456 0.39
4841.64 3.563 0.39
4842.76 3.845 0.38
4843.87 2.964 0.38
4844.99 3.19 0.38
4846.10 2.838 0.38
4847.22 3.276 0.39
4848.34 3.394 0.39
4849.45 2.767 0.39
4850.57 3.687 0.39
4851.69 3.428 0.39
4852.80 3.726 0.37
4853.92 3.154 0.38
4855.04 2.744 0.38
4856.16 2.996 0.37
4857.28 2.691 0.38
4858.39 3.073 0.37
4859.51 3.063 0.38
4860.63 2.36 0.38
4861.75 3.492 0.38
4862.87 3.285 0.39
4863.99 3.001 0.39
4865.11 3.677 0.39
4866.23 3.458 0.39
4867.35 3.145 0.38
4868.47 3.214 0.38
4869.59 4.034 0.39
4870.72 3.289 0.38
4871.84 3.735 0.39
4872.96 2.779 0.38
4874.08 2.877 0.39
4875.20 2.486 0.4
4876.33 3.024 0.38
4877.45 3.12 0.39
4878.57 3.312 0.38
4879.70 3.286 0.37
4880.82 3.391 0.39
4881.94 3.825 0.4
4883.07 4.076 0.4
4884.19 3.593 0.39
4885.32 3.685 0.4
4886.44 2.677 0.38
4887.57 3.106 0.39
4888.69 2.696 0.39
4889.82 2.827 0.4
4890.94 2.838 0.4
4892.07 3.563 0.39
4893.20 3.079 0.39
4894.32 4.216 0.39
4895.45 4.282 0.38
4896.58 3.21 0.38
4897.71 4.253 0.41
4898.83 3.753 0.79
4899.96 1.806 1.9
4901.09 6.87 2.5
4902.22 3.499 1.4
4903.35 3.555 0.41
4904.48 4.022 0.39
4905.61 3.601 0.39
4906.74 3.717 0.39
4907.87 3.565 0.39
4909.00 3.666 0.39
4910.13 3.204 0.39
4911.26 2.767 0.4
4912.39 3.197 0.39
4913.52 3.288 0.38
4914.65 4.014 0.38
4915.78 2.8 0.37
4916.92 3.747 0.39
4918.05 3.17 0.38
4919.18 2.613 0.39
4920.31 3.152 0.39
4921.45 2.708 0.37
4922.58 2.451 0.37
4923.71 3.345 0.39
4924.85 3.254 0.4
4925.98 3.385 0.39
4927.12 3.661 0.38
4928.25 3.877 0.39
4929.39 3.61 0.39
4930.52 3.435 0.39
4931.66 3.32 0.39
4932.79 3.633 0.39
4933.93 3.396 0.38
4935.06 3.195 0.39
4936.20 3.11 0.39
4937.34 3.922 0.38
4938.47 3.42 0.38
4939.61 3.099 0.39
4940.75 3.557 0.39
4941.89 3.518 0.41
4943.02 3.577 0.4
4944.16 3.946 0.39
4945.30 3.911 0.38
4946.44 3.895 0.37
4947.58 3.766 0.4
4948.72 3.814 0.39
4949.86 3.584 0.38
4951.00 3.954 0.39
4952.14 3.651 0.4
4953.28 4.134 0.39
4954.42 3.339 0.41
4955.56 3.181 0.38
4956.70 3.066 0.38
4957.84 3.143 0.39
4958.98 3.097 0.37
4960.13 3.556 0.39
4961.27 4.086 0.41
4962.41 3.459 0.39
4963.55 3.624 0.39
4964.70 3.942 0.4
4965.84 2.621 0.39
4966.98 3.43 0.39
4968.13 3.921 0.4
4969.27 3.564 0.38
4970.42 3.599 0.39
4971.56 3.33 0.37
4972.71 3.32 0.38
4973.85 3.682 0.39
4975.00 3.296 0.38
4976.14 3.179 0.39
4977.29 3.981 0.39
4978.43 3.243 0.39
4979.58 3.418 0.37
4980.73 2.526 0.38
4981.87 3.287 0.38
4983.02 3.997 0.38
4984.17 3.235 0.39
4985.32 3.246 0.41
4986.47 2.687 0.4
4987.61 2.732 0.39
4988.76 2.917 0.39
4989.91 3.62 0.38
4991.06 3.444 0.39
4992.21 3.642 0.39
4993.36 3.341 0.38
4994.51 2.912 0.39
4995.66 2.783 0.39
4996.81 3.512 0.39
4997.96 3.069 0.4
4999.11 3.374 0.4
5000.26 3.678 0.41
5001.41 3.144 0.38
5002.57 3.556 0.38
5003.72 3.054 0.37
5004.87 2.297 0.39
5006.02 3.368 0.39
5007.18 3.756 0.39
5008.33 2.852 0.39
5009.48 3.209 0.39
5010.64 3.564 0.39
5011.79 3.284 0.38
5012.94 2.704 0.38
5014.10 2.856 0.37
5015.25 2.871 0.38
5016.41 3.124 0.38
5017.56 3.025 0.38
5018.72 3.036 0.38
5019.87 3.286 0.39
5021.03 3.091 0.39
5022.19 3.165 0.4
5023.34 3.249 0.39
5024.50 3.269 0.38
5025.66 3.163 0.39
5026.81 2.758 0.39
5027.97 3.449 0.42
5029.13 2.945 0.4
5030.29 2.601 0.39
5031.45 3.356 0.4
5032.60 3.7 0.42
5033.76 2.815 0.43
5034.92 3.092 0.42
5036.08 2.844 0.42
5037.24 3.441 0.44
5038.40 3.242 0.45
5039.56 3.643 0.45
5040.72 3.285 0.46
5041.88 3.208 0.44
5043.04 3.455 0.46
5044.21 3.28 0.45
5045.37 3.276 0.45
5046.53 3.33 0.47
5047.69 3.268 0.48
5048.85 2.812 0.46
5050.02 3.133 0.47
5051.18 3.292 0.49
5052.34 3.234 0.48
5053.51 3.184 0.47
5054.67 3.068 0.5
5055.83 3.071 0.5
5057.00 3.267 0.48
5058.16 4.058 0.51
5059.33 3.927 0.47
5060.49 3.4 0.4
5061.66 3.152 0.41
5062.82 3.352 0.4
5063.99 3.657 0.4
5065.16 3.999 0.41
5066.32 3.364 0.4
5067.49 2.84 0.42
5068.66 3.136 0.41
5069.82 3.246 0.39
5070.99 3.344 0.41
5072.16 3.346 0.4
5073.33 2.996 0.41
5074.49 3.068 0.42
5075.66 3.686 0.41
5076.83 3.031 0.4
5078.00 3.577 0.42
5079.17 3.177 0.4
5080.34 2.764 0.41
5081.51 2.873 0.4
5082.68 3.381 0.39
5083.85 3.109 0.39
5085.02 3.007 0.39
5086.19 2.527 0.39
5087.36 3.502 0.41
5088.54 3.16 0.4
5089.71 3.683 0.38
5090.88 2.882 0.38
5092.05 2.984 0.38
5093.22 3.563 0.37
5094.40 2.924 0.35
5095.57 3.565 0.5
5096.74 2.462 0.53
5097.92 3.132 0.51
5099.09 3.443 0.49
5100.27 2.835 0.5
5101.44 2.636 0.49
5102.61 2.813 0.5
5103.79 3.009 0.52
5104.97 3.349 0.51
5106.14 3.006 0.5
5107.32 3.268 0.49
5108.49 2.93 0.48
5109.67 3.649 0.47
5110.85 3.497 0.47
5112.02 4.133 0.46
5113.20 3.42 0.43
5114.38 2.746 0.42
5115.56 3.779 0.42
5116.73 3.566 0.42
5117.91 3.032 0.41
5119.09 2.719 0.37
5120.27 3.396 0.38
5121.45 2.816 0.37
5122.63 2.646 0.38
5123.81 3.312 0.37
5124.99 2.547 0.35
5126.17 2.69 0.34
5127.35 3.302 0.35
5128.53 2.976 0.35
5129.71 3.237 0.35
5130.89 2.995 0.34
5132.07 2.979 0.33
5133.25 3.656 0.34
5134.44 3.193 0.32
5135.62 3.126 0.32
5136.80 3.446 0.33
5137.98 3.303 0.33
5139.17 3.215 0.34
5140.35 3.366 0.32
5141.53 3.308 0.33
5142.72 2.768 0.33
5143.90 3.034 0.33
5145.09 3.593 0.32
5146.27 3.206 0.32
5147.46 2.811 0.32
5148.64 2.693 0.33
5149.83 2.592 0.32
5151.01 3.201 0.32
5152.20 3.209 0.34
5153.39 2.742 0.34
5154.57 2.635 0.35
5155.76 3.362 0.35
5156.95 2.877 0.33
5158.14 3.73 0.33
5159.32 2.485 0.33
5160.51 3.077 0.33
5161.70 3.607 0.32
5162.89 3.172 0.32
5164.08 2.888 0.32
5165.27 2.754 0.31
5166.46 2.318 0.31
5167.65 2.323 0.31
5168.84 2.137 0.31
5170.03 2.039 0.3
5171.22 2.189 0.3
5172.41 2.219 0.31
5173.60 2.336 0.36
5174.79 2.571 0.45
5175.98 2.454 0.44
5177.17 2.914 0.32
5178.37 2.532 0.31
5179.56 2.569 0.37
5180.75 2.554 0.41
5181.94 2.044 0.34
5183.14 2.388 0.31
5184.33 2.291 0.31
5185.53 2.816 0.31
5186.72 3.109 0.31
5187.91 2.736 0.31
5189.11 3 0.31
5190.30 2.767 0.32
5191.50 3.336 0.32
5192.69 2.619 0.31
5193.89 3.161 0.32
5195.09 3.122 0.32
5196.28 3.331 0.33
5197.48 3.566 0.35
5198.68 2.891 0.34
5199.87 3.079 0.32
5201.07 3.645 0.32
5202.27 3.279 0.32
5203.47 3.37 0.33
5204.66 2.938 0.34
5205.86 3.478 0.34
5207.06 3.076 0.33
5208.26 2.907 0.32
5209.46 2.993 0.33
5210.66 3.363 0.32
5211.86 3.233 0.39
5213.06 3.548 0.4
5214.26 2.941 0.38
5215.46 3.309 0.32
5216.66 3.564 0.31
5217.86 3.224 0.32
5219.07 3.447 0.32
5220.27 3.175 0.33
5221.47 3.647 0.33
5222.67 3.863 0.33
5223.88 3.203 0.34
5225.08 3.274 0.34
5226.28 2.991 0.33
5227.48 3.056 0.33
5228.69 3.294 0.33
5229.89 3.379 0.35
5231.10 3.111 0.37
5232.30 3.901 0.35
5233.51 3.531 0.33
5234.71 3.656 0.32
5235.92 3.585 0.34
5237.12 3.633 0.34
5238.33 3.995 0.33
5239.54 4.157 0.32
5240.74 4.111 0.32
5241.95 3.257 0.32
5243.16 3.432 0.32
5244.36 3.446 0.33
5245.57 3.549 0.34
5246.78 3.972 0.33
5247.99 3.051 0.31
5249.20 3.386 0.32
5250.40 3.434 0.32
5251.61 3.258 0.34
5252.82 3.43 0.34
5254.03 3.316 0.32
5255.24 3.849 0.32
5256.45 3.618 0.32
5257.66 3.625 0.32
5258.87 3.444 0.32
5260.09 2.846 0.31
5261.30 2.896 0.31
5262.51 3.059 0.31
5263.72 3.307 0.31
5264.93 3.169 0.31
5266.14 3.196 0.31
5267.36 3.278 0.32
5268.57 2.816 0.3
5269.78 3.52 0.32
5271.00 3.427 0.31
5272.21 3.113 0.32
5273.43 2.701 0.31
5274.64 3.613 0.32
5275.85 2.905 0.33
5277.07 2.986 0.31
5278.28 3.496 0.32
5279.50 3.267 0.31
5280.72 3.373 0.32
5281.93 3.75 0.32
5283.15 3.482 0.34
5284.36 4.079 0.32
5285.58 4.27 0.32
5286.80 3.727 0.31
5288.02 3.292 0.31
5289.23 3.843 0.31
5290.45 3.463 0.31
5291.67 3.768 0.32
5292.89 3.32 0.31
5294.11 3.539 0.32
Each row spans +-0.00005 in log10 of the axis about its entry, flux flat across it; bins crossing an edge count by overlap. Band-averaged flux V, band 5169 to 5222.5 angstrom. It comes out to 2.95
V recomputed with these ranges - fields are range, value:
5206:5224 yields 3.31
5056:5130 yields 3.2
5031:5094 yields 3.26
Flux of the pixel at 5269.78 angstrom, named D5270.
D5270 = 3.52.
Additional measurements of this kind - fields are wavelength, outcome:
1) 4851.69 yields 3.428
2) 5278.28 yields 3.496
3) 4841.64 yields 3.563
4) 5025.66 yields 3.163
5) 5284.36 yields 4.079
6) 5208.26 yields 2.907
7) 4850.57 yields 3.687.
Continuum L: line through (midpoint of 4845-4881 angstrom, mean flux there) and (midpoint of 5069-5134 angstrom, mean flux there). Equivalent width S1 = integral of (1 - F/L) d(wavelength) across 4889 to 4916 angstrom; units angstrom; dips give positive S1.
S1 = -3.3 angstrom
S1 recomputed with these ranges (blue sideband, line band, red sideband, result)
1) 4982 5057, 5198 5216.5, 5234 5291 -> 1.0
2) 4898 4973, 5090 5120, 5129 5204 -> -1.1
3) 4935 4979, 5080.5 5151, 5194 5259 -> 6.7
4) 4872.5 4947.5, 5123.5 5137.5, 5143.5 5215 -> -0.6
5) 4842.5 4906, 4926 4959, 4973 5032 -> -2.9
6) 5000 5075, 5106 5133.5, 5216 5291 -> 1.0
